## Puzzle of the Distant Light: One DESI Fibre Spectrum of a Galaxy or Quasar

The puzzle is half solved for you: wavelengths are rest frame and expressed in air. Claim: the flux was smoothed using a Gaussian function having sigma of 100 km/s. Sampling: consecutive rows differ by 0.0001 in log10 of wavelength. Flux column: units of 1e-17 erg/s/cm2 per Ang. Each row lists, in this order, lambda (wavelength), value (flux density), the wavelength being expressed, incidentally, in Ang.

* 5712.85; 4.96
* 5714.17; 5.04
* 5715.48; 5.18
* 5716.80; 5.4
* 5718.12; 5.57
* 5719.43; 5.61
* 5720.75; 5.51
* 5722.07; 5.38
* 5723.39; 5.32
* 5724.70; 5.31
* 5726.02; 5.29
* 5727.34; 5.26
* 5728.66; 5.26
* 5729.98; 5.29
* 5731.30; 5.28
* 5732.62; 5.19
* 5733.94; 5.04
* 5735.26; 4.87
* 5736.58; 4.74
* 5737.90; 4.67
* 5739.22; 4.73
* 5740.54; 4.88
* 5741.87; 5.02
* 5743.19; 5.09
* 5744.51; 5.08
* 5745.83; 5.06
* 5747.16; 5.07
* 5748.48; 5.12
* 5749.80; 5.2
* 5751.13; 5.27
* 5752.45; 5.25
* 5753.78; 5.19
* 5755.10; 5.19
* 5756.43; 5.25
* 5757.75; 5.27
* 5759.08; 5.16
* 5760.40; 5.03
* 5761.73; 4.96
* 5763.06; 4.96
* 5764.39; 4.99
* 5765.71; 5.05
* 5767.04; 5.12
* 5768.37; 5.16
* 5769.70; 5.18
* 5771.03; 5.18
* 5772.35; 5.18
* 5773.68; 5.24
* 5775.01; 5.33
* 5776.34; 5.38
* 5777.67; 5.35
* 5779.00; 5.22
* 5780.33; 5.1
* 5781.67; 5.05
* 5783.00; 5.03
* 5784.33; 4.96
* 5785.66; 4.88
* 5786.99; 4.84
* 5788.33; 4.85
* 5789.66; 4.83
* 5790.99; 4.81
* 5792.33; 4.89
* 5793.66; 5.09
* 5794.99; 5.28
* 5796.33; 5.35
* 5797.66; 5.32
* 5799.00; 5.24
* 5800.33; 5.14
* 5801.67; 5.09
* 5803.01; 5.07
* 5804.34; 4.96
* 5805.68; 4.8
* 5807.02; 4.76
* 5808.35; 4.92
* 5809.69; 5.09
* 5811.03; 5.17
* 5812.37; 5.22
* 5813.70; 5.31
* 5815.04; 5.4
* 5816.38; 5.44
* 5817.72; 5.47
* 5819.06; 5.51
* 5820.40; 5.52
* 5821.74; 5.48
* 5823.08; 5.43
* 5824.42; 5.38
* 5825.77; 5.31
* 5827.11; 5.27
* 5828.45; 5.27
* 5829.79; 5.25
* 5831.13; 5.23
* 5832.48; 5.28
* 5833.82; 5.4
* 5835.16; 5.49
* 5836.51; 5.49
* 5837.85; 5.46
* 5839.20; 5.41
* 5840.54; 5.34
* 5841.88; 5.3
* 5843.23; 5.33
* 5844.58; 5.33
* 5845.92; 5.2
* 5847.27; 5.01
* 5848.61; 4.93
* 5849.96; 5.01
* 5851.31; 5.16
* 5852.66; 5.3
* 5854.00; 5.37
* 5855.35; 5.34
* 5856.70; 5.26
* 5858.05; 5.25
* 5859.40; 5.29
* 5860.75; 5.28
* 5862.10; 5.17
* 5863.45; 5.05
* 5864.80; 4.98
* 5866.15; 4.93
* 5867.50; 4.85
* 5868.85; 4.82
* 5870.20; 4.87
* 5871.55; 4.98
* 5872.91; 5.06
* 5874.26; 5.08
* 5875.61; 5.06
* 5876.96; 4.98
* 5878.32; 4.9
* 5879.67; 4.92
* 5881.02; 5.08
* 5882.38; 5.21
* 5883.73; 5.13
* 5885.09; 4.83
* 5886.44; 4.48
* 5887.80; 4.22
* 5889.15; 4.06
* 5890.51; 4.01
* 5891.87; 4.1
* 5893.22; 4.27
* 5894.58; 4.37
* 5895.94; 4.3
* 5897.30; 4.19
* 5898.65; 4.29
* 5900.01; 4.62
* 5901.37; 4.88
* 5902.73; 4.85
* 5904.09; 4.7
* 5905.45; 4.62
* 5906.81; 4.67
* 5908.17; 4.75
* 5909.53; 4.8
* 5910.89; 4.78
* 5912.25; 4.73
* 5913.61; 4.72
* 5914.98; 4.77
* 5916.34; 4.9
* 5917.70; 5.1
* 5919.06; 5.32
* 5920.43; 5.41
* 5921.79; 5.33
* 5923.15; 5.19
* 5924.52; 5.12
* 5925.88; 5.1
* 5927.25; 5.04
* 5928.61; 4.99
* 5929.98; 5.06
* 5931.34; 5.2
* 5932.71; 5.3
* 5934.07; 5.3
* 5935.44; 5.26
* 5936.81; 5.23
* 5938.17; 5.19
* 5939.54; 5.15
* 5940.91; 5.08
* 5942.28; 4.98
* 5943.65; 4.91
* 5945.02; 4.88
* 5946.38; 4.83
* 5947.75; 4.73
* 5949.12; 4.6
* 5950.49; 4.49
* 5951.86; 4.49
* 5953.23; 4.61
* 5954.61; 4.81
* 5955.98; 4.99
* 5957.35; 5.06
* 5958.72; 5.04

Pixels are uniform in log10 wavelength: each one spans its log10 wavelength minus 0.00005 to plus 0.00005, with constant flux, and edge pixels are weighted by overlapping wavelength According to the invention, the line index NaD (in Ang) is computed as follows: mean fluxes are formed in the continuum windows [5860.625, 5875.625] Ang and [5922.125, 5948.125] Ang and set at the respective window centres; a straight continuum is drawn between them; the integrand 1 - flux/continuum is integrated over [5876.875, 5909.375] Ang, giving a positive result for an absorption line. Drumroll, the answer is 2.81 Ang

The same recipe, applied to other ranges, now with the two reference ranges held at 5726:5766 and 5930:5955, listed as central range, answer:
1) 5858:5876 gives -0.1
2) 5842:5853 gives -0.3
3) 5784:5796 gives 0.3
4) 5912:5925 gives -0.3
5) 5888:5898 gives 1.6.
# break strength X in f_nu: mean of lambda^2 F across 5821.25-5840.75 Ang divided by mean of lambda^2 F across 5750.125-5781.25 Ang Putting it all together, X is 1.06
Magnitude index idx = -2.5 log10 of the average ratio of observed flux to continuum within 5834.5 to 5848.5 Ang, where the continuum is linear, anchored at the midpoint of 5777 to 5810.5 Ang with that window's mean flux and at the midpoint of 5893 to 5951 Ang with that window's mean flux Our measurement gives -0.07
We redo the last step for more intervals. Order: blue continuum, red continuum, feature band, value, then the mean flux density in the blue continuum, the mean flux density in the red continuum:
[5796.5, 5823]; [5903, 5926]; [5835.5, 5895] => 0.02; 5.21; 4.94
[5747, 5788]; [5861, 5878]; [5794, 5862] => -0.04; 5.13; 4.99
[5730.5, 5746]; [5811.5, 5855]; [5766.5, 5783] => -0.02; 4.97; 5.32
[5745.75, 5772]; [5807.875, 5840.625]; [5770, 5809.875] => 0.03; 5.14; 5.34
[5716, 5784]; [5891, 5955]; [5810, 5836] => -0.07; 5.16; 4.85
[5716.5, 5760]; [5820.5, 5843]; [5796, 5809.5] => 0.05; 5.17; 5.36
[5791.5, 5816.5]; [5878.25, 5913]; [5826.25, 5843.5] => -0.08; 5.13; 4.6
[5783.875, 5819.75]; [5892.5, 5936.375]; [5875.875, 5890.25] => 0.04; 5.1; 4.87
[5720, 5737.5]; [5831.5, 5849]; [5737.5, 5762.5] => 0.03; 5.2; 5.31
